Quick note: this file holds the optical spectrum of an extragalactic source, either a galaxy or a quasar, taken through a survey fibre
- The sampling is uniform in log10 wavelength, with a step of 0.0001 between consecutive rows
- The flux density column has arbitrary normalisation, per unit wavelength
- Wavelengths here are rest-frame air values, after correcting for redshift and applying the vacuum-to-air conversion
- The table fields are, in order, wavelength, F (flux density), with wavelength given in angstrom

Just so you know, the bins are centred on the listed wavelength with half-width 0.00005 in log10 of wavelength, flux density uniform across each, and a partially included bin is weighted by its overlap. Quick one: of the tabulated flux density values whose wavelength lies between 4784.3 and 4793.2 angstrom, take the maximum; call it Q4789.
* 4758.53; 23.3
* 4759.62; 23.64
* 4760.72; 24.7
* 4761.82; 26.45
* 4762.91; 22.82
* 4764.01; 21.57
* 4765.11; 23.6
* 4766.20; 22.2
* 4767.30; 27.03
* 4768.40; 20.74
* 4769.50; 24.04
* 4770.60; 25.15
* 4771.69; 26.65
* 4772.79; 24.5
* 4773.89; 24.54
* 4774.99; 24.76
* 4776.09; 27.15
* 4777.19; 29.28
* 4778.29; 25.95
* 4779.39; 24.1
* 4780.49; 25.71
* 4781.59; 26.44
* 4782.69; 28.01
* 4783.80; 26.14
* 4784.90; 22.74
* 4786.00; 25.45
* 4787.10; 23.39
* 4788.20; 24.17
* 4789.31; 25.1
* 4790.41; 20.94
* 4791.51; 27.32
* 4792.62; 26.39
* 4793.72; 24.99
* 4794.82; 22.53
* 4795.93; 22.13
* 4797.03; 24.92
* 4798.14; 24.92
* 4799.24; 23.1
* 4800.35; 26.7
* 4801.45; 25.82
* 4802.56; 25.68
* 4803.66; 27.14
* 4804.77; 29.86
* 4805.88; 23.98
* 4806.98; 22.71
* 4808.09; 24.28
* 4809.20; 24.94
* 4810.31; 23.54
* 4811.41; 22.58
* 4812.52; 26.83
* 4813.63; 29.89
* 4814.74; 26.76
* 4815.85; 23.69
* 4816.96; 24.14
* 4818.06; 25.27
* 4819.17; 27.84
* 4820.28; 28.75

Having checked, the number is 27.32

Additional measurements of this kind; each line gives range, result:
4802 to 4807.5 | 29.86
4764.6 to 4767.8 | 27.03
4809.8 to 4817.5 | 29.89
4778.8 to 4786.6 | 28.01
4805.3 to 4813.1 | 26.83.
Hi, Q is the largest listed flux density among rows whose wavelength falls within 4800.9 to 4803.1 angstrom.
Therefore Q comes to 25.82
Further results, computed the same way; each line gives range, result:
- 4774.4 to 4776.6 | 27.15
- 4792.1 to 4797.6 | 26.39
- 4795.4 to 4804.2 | 27.14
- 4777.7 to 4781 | 25.95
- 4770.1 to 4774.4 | 26.65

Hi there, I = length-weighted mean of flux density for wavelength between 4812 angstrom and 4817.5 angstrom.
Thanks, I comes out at 26.2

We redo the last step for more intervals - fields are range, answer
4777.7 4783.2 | 26.1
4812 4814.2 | 28.3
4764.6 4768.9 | 23.4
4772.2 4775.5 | 24.6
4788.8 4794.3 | 25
